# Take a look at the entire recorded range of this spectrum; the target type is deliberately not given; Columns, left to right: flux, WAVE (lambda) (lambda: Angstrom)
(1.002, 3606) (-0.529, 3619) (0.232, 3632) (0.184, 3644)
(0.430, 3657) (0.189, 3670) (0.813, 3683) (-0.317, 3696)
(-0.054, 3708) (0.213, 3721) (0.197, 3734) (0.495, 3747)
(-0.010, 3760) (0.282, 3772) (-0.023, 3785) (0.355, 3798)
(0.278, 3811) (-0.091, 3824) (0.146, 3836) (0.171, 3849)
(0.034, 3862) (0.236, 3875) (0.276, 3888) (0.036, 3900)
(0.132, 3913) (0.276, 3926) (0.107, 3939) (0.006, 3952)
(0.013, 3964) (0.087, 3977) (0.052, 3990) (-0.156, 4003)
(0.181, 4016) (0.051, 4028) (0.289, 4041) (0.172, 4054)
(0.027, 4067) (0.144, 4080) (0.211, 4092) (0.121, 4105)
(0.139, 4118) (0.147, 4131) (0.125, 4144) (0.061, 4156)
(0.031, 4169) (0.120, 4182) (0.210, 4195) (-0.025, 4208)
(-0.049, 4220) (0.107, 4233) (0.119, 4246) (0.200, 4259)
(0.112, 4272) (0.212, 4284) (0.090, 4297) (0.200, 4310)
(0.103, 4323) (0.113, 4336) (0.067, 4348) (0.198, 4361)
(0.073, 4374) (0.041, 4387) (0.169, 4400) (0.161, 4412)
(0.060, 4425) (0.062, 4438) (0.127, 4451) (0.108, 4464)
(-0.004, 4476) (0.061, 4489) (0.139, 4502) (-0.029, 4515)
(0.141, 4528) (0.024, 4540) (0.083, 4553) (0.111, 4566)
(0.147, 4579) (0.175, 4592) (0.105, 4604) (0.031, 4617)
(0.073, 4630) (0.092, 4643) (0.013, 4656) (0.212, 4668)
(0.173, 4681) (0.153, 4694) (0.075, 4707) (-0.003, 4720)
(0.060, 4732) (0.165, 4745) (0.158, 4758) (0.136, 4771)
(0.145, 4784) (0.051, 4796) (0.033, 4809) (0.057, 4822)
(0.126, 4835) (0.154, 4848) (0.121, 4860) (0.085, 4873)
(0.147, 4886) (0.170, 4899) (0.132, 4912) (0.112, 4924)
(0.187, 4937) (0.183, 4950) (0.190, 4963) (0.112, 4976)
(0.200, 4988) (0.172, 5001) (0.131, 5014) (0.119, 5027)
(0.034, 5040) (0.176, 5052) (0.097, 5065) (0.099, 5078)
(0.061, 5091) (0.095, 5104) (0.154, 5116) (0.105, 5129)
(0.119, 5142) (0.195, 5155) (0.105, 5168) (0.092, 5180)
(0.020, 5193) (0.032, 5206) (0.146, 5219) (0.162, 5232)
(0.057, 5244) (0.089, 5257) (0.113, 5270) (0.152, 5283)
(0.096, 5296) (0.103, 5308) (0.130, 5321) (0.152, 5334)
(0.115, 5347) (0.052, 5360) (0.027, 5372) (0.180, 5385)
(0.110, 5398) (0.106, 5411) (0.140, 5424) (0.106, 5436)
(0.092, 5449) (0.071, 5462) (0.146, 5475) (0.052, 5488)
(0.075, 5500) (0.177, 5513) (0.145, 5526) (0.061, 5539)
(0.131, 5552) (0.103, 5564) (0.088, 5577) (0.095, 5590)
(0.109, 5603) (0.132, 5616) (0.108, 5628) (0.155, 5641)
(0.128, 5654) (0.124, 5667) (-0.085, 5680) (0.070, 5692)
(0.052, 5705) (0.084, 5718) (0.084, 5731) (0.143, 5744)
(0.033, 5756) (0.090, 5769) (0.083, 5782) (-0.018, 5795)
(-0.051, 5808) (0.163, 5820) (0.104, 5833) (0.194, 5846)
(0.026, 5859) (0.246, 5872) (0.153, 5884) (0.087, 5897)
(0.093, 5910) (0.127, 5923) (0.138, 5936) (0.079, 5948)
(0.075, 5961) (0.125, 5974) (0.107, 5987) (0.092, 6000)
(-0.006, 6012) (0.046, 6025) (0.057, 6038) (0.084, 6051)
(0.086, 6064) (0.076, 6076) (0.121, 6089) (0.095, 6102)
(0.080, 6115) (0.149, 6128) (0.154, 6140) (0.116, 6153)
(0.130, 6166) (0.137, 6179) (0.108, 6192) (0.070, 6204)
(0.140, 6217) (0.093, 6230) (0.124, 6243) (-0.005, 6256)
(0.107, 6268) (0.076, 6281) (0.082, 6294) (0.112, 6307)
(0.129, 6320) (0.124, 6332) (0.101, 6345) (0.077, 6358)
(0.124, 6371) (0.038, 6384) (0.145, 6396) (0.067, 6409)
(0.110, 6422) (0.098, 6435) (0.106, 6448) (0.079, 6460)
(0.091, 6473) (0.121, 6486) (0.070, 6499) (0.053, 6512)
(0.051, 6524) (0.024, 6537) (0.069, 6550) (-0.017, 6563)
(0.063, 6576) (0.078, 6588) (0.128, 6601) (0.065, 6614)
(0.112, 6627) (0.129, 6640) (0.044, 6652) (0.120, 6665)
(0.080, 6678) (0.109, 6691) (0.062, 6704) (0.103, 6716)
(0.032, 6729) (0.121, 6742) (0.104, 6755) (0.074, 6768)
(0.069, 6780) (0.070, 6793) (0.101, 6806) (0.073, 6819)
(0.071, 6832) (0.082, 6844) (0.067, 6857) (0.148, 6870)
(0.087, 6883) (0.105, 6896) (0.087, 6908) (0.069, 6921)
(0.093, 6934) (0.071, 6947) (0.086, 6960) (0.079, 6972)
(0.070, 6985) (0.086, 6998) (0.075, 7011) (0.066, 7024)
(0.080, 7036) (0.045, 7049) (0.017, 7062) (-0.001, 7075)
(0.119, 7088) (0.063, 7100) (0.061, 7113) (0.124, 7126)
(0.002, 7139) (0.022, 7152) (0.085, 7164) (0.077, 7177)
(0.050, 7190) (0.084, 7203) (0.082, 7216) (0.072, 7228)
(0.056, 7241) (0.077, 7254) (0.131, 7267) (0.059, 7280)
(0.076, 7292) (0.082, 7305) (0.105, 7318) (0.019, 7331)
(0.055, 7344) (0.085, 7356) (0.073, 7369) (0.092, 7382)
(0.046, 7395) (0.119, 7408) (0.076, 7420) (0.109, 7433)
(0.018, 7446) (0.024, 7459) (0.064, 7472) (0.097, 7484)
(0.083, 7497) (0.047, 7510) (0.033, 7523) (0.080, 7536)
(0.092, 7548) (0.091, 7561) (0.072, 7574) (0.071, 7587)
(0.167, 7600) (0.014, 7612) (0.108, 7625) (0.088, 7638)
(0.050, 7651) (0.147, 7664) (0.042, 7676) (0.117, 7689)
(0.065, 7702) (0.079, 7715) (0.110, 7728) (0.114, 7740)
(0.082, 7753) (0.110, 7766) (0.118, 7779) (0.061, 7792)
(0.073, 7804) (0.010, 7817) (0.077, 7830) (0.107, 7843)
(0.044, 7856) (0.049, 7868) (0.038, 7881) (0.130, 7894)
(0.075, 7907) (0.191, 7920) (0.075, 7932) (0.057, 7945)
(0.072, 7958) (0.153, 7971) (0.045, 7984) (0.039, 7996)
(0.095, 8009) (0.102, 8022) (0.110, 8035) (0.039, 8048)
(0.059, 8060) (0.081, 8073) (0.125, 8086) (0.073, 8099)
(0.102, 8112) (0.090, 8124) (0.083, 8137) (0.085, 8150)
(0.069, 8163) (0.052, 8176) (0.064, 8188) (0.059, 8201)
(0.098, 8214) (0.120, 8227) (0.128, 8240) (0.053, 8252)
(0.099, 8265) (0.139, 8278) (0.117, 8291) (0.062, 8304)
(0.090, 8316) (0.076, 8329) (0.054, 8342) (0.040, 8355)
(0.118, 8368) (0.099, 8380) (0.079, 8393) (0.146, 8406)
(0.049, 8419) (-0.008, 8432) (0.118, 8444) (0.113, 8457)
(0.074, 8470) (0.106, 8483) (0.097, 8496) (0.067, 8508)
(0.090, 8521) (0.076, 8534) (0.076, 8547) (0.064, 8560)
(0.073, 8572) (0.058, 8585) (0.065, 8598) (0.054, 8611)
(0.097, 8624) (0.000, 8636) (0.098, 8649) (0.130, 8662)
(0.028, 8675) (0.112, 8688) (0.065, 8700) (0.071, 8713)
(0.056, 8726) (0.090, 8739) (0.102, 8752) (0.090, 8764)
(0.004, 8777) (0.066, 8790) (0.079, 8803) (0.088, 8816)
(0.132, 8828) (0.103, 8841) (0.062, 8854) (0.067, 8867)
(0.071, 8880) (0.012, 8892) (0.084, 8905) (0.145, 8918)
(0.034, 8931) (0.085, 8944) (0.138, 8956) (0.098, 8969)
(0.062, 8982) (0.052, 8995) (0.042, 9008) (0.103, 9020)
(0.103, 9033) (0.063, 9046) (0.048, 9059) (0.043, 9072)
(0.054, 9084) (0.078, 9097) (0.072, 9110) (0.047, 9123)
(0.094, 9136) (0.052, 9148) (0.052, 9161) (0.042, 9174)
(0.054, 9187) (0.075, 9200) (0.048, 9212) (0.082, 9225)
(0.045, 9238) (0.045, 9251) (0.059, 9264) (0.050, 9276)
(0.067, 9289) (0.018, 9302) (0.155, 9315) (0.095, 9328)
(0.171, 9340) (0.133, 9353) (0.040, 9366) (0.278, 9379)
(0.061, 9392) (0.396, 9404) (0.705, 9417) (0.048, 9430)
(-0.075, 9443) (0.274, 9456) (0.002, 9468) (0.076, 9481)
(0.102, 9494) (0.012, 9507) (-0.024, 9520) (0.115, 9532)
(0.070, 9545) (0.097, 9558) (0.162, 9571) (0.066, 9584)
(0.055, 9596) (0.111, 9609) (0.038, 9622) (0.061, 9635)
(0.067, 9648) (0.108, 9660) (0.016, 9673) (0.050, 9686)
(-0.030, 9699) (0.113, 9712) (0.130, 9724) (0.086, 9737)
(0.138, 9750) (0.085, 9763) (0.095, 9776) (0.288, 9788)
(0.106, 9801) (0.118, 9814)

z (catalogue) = 1.525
